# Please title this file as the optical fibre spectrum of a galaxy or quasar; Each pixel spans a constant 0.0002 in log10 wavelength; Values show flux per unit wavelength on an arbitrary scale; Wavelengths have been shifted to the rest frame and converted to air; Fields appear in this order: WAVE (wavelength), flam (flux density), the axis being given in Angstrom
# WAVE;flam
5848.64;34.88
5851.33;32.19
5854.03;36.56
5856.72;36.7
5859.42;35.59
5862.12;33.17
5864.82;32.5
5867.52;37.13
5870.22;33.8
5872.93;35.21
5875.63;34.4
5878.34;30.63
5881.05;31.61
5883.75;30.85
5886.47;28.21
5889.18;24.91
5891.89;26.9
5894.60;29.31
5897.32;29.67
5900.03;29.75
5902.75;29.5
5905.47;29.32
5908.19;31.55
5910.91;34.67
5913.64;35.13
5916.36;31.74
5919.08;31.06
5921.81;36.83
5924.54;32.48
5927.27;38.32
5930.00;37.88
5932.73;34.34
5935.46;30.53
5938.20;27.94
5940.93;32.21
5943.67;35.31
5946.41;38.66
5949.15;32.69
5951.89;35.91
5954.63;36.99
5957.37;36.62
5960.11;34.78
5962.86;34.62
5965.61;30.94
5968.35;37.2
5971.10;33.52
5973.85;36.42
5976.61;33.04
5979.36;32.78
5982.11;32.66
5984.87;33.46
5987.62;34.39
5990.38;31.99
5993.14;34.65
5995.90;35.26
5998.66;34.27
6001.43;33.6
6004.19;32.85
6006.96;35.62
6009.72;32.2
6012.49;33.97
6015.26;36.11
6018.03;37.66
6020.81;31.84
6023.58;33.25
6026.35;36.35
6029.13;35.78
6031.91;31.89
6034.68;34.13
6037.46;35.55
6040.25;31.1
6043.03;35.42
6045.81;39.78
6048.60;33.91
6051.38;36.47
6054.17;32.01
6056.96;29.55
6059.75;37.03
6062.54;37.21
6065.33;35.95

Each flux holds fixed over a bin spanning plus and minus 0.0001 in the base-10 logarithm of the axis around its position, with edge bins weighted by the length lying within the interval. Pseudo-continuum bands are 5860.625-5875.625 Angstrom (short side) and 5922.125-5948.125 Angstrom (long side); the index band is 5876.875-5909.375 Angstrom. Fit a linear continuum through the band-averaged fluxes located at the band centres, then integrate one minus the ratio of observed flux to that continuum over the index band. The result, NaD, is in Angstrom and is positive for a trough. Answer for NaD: 4.7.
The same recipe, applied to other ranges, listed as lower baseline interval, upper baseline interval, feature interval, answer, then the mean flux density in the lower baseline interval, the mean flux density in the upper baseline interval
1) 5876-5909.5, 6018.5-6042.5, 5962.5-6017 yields -2.29 Angstrom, 29.5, 33.9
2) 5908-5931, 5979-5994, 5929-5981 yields -0.67 Angstrom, 34.5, 33.3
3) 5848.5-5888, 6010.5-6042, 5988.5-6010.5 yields 0.19 Angstrom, 33.5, 34.3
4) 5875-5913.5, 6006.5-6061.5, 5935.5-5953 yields -0.99 Angstrom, 30.2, 34.5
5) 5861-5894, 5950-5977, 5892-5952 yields 1.09 Angstrom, 31.5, 35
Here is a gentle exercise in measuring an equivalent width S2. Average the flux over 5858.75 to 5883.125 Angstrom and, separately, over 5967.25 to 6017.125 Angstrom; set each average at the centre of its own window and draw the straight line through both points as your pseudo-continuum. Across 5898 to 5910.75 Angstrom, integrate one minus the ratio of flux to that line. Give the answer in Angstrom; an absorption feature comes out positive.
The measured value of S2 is 1.3 Angstrom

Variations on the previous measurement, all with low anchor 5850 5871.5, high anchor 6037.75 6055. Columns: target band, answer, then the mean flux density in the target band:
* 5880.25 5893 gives 2.3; 28.4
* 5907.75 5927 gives 0.6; 33.7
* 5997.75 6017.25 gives 0.4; 34.2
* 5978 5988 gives 0.5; 33.2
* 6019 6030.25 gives 0.2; 34.4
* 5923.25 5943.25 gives 0.8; 33.5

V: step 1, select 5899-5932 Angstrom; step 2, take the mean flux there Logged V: 33.2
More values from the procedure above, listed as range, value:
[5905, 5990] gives 34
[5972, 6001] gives 33.9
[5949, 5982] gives 34.6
